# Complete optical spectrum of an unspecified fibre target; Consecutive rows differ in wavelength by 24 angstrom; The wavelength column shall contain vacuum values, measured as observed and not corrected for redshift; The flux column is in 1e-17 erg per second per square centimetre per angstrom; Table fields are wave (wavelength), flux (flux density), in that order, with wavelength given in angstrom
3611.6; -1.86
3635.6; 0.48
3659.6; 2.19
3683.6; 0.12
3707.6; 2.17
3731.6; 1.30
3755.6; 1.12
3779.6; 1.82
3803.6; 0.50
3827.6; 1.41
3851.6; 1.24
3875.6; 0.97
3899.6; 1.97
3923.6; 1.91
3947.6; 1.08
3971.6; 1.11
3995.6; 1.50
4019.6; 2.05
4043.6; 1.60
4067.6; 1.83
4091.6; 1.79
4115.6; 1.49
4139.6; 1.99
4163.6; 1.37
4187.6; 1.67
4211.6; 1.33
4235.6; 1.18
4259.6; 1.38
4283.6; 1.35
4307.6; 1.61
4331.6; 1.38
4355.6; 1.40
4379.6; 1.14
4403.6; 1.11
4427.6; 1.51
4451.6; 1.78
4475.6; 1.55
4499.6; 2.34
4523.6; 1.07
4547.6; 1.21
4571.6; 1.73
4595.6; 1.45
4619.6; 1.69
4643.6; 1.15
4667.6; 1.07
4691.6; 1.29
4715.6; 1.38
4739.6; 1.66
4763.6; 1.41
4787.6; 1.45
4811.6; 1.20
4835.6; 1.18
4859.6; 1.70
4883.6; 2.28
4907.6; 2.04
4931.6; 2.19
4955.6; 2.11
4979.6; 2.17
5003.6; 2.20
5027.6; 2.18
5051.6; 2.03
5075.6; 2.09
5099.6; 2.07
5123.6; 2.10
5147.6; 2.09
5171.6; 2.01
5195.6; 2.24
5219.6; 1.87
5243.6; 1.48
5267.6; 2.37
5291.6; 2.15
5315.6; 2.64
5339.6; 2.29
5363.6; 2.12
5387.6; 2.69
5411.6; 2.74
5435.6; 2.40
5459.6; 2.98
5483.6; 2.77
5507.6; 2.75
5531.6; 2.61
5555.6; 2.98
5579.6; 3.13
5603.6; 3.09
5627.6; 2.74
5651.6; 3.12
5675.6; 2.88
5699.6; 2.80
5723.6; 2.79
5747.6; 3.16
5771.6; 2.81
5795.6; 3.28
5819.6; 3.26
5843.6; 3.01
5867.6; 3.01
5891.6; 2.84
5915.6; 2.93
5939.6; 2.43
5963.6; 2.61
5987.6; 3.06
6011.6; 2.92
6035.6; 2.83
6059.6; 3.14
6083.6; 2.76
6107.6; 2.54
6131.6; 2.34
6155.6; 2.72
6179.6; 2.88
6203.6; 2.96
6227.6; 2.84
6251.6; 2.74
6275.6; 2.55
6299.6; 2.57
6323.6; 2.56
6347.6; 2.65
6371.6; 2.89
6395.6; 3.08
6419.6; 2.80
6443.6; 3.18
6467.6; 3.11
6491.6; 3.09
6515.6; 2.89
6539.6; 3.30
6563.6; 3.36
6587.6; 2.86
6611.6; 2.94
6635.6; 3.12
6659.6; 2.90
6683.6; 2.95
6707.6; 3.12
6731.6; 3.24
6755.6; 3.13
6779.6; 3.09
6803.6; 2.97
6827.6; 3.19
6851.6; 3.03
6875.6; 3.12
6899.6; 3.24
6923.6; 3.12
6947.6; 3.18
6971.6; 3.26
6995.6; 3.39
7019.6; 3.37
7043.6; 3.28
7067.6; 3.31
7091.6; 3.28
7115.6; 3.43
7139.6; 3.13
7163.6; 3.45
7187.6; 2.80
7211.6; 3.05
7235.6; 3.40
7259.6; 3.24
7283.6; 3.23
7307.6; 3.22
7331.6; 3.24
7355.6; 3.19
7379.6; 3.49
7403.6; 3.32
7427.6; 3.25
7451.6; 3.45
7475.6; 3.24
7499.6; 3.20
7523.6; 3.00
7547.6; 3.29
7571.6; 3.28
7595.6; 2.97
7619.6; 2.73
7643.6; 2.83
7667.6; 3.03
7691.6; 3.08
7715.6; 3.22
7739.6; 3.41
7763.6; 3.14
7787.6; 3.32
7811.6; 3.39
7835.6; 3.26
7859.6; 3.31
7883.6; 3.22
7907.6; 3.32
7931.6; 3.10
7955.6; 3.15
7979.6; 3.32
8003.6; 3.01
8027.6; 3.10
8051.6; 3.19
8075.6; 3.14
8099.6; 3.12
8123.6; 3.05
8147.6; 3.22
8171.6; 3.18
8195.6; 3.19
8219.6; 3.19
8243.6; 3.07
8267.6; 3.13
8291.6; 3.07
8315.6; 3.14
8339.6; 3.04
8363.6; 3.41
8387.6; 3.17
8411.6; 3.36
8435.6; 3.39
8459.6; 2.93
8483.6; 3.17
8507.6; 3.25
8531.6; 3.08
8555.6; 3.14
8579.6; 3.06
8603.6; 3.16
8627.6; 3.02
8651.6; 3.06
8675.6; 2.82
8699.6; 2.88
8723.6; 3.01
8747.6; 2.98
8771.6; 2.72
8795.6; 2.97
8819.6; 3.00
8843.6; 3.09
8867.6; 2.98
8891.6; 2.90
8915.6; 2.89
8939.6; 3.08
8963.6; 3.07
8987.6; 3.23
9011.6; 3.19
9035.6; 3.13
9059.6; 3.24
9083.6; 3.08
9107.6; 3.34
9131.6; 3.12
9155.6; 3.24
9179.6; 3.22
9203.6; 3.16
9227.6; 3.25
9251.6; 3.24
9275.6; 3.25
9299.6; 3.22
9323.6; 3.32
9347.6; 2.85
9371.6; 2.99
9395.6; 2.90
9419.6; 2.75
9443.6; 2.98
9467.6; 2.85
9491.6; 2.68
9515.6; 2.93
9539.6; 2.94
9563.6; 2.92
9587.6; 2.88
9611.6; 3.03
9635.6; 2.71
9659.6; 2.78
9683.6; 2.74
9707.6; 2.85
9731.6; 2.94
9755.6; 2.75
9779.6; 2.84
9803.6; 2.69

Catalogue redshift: 0.22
